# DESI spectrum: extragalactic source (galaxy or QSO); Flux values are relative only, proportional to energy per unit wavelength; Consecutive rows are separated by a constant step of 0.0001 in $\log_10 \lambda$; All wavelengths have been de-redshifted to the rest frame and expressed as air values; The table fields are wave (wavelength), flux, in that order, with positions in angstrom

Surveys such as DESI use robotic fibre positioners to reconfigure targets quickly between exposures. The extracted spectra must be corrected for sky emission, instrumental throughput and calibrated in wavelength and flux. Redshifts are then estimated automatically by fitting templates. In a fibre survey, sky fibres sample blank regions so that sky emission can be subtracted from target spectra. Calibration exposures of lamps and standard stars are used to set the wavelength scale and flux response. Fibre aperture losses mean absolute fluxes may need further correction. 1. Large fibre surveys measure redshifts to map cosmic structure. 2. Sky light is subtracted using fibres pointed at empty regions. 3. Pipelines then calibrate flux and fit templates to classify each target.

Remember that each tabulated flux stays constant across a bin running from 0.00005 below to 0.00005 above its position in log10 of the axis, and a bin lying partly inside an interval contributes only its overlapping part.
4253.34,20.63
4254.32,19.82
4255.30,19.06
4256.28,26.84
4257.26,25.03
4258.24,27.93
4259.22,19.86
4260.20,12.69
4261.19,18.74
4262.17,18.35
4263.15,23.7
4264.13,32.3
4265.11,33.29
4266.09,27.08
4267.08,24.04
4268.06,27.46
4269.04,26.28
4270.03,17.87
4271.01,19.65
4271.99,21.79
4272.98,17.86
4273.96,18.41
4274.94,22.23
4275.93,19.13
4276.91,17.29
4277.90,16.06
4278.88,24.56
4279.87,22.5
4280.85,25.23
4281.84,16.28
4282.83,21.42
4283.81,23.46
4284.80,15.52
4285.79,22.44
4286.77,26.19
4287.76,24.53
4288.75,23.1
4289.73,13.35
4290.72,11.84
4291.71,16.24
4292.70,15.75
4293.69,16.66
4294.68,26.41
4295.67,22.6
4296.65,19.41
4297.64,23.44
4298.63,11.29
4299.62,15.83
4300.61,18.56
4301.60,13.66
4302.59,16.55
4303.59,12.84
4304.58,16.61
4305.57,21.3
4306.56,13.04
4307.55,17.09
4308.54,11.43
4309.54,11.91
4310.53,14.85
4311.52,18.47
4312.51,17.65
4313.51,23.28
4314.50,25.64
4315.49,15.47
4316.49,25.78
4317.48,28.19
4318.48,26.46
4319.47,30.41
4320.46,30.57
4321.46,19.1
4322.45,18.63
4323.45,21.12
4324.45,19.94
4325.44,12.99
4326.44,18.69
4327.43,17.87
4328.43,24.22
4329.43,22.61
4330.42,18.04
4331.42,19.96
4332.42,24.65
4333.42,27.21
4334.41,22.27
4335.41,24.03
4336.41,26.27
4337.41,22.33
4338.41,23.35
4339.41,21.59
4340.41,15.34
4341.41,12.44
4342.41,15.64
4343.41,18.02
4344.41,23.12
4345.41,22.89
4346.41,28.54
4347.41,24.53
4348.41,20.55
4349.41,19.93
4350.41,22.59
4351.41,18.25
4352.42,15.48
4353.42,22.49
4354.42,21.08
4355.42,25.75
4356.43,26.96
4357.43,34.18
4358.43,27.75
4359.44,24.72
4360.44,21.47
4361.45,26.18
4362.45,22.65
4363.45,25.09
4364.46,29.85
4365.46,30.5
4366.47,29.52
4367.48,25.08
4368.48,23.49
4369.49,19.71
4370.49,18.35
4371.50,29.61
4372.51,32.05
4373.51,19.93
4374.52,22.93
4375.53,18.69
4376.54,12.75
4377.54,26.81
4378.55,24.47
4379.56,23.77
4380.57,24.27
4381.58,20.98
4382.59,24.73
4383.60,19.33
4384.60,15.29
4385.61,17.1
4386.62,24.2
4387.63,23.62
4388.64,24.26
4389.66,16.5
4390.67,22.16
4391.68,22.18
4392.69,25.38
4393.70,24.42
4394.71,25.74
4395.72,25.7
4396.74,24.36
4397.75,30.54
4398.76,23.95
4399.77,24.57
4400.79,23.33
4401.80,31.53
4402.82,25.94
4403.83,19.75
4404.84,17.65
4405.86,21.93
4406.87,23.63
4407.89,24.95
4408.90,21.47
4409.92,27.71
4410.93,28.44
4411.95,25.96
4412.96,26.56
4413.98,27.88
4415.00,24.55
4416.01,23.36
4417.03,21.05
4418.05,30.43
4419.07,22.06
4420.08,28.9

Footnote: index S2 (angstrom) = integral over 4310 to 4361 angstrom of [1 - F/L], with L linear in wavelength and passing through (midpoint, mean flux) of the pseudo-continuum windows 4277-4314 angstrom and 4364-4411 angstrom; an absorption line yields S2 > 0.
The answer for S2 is -3.4 angstrom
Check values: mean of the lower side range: 18.4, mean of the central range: 22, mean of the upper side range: 23.6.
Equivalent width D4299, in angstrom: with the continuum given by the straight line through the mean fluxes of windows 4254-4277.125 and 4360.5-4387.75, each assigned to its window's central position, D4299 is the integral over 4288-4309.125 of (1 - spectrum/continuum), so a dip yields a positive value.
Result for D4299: 5.2 angstrom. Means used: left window 22.4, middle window 17.1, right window 23.3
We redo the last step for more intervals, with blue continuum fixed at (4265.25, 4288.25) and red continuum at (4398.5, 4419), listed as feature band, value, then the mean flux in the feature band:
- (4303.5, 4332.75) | 3.4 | 20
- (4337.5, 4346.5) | 1.3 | 19.8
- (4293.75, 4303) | 1.5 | 18.6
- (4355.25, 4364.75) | -1.1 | 26.4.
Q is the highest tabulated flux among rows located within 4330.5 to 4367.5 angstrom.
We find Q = 34.18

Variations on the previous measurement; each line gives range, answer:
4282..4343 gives 30.57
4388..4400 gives 30.54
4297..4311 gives 23.44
